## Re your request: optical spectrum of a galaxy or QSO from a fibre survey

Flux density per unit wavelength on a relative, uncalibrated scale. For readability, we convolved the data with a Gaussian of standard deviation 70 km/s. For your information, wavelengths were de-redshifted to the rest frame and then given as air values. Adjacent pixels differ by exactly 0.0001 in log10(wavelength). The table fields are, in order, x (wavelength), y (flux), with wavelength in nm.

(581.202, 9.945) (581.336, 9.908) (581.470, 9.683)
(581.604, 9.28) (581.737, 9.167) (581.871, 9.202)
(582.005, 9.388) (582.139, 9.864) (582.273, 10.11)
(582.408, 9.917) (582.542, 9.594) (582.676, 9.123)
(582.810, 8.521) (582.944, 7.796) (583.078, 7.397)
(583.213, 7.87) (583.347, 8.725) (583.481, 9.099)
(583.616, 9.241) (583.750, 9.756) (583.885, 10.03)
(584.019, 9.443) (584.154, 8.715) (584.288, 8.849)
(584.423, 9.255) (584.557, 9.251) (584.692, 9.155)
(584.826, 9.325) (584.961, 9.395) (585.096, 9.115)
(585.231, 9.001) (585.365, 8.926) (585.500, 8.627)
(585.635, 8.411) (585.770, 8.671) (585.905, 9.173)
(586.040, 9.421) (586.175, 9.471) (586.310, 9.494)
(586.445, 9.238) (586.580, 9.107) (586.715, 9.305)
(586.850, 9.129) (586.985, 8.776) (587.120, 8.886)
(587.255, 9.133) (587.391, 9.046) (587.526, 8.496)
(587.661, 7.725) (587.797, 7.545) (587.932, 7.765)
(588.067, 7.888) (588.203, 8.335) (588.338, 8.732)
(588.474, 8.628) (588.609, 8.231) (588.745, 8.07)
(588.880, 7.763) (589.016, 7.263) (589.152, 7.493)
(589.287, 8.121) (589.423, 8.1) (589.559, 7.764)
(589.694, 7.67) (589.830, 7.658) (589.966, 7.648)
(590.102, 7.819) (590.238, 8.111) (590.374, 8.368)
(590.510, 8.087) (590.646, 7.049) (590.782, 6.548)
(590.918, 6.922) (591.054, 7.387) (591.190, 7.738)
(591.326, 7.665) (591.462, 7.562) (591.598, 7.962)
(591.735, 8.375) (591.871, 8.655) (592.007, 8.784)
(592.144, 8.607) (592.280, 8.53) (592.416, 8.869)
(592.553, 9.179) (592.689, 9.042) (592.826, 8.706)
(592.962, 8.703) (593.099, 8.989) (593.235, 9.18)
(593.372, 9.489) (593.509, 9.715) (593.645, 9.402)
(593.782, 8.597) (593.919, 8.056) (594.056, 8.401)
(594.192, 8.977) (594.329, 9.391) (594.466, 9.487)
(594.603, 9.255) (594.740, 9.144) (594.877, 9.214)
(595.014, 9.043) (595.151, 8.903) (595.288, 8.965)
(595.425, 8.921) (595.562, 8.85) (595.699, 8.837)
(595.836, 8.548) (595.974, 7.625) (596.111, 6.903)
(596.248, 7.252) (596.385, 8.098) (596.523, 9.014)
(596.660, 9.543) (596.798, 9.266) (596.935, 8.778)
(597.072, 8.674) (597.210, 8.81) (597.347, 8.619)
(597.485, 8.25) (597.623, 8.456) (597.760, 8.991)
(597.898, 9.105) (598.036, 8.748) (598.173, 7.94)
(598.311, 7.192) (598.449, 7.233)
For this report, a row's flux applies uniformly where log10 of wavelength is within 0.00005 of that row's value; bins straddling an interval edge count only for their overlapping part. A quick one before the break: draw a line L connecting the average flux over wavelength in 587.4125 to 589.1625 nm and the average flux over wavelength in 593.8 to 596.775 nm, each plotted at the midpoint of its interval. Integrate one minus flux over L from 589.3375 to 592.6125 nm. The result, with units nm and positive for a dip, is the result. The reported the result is 0.13 nm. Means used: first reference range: 8.04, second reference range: 8.69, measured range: 7.96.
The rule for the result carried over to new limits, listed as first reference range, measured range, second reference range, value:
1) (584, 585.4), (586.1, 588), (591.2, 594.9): 0.050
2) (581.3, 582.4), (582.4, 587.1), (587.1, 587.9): -0.029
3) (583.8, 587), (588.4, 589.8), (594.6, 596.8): 0.165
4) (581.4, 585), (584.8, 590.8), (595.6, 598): 0.352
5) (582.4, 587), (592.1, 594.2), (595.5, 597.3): -0.066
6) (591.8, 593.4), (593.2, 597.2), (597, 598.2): -0.022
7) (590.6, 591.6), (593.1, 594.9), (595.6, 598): -0.263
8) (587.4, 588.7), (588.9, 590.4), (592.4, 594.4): 0.111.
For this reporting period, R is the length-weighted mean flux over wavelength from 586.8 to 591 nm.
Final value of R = 8.02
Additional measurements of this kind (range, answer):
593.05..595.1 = 9.09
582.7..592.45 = 8.45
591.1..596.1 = 8.73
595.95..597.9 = 8.49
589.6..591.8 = 7.66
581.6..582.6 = 9.58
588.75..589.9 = 7.75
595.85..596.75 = 8.12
